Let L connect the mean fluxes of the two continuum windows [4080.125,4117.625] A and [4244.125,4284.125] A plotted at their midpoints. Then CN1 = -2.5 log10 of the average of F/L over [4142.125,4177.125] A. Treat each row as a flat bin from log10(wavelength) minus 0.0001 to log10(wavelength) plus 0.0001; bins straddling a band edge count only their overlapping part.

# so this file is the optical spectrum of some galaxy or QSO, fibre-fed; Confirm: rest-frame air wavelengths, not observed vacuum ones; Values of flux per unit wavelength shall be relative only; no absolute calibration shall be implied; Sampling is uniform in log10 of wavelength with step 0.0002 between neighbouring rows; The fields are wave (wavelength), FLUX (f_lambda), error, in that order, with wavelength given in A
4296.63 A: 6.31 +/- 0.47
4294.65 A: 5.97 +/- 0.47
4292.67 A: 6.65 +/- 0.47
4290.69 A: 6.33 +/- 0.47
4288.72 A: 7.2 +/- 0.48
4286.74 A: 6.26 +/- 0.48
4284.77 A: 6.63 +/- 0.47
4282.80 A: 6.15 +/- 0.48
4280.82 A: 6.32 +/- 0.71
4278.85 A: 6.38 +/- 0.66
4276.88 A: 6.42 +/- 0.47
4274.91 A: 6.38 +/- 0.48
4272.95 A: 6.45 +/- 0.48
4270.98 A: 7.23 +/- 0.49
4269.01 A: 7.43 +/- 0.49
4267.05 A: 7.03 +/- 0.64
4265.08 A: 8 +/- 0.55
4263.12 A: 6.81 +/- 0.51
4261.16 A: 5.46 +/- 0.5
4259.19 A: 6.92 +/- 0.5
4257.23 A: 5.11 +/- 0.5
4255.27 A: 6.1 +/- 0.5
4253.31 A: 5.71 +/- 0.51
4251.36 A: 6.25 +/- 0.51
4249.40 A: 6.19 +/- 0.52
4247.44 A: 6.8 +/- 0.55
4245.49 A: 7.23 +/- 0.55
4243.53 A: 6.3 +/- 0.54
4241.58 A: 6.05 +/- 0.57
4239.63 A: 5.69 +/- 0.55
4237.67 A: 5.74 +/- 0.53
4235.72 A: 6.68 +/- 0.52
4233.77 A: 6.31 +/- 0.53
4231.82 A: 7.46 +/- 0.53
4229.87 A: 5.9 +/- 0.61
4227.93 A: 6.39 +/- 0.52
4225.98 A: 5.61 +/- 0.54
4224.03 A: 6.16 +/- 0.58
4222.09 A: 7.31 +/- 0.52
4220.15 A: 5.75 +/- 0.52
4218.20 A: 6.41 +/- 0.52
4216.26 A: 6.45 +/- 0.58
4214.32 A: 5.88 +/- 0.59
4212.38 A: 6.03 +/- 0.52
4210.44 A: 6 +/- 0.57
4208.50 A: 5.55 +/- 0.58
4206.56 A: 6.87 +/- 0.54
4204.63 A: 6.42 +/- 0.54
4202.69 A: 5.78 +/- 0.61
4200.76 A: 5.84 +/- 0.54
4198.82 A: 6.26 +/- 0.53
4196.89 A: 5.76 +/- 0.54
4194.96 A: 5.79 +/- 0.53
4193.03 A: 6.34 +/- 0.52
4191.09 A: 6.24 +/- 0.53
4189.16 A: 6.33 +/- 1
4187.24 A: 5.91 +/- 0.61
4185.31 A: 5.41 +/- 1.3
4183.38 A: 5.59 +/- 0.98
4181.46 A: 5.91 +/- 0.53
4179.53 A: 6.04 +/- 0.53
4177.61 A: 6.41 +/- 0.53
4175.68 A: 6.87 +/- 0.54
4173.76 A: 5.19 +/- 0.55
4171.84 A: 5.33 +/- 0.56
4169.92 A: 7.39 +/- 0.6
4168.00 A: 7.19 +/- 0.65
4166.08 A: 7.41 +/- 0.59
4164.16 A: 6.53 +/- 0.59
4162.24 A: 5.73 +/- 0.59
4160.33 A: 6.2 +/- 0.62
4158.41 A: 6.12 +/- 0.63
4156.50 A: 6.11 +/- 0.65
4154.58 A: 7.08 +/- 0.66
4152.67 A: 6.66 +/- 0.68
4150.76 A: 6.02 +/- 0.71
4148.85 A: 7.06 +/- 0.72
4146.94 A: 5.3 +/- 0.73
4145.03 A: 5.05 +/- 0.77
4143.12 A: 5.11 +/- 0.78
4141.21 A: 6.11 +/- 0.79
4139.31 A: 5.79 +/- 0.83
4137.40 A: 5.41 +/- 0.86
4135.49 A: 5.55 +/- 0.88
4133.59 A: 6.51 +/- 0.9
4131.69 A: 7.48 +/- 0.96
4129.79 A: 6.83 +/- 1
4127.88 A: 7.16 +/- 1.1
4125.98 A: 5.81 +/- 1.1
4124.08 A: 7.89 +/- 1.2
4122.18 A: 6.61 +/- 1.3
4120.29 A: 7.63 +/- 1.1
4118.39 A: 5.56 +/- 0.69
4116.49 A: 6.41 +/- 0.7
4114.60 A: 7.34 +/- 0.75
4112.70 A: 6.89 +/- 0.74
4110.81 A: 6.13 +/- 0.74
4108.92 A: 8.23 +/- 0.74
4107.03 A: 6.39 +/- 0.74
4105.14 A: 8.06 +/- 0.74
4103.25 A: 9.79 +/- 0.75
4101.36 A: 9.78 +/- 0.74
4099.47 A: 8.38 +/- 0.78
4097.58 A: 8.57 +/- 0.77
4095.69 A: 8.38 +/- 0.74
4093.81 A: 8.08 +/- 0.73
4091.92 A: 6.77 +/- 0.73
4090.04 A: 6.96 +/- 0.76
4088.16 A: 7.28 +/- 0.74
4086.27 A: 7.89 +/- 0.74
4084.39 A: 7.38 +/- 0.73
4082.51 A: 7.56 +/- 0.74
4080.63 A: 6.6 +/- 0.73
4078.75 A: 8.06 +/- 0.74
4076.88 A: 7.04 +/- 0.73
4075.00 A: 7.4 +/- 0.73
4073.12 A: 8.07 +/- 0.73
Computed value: 0.16 mag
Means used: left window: 7.64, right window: 6.52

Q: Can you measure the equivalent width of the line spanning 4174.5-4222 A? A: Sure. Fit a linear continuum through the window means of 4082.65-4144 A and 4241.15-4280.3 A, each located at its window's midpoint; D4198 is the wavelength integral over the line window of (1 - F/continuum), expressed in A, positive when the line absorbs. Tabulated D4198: 4.8 A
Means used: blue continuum 7.13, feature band 6.1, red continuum 6.52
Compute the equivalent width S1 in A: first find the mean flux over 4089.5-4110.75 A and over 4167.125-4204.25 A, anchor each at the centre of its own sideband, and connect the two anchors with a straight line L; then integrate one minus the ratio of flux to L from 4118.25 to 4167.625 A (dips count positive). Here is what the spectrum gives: 4.9 A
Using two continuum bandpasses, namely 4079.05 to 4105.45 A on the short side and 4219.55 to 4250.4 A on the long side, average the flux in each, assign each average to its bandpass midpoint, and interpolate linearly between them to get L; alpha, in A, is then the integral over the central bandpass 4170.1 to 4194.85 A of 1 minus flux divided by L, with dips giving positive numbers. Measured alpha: 3.4 A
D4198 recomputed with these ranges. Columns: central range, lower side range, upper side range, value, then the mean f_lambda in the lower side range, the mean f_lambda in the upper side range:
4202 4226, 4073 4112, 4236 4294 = 2.2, 7.74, 6.46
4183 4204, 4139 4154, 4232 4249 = 0.7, 5.93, 6.4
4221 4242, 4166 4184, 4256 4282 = 0.6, 6.29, 6.6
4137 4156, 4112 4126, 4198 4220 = 1.8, 6.83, 6.12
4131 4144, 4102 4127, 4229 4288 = 2.0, 7.17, 6.45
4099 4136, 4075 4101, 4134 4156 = -2.4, 7.65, 5.94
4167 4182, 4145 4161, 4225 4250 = -0.1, 6.24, 6.34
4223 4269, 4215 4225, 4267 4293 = 0.9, 6.4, 6.62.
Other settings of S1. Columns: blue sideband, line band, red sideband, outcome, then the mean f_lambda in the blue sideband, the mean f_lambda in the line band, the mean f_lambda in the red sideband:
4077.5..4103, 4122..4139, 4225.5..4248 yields 2.1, 7.87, 6.55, 6.36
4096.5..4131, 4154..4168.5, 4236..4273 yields 1.2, 7.42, 6.51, 6.45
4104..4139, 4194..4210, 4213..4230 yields 0.7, 6.77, 6.03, 6.22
